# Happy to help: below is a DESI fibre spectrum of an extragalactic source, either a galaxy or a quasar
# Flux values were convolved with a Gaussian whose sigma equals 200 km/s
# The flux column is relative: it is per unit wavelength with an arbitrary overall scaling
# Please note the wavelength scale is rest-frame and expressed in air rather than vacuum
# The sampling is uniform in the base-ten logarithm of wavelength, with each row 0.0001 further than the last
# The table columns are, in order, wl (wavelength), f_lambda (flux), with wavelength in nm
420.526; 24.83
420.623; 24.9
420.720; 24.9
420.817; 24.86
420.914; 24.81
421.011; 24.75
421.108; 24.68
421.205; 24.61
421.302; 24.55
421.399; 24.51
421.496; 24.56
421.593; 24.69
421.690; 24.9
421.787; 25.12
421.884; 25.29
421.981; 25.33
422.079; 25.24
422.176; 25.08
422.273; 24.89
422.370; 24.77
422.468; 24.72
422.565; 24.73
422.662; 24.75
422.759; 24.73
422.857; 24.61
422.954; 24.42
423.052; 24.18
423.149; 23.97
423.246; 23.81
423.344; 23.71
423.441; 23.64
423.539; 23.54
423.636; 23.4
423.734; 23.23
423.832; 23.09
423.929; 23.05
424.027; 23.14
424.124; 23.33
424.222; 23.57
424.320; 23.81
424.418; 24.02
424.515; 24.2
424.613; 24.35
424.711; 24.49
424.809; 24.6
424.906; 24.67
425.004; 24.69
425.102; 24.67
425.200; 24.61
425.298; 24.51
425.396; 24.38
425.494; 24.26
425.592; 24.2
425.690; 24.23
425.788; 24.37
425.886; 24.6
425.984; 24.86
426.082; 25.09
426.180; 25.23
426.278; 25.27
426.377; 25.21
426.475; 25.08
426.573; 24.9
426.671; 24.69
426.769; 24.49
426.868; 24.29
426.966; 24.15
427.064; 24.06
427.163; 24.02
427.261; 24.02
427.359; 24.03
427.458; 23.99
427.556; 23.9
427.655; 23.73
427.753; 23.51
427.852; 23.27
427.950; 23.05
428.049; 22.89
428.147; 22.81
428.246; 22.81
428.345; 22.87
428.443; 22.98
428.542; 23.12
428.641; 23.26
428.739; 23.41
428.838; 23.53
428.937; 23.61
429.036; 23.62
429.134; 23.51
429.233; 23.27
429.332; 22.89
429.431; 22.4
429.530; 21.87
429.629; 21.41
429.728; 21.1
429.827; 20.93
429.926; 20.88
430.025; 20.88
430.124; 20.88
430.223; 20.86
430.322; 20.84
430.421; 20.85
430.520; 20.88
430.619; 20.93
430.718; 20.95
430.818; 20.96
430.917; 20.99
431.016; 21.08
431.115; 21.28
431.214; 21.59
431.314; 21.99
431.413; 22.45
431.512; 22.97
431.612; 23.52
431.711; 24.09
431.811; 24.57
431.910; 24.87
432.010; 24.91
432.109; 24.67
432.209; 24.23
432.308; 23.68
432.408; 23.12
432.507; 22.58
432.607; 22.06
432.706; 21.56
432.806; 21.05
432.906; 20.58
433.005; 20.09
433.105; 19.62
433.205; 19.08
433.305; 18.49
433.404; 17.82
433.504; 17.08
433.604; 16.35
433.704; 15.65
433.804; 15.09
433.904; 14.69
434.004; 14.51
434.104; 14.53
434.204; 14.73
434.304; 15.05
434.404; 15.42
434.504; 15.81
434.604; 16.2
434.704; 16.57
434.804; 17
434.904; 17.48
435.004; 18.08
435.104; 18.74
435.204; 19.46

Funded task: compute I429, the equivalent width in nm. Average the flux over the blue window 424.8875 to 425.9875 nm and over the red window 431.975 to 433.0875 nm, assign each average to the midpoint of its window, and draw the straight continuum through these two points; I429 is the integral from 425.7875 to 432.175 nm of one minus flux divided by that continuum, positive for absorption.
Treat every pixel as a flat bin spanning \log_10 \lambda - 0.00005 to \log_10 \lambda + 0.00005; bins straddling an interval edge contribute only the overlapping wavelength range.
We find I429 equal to 0.11 nm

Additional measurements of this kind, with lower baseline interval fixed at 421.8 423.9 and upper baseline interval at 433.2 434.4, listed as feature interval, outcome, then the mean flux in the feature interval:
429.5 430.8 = -0.16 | 21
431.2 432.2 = -0.35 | 23.6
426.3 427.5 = -0.18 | 24.4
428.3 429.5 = -0.21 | 23.2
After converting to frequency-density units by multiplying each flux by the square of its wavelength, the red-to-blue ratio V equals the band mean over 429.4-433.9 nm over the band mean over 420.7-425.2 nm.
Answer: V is 0.9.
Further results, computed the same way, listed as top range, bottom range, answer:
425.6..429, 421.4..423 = 0.99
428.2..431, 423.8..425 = 0.94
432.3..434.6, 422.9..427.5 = 0.77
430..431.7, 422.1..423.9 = 0.92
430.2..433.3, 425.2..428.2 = 0.93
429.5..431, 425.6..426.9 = 0.86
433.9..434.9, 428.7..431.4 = 0.73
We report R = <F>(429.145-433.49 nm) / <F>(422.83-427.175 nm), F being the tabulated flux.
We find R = 0.90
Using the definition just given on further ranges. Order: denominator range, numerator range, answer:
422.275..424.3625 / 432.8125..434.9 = 0.70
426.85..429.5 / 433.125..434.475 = 0.69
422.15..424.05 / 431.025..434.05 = 0.86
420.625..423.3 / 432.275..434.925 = 0.73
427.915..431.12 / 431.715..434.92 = 0.87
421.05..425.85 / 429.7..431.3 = 0.86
